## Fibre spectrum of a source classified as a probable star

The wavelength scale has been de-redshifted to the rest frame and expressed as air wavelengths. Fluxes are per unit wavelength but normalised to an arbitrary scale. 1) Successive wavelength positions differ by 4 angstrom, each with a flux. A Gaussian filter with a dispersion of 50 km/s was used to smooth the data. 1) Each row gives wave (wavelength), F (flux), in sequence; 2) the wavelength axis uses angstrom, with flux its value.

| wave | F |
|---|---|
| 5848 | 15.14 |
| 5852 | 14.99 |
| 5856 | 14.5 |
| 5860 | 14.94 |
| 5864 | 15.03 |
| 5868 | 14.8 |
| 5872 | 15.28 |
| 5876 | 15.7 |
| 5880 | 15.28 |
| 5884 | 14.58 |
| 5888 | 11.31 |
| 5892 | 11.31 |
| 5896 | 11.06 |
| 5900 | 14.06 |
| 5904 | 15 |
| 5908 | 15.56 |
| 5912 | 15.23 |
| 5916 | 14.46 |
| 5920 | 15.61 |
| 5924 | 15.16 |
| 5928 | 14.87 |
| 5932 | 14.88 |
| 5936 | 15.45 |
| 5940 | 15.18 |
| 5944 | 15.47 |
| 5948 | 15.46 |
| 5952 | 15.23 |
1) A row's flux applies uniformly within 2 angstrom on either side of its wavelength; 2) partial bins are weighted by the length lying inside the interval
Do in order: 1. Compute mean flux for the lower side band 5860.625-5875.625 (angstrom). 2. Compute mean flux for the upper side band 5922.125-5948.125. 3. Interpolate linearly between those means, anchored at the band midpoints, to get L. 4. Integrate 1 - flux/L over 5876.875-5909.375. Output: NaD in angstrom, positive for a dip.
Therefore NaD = 3.39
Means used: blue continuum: 15.1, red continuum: 15.2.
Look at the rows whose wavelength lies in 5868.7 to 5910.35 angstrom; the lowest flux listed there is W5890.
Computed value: 11.06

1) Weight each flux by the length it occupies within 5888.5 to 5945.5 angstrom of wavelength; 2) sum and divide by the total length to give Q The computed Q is 14.4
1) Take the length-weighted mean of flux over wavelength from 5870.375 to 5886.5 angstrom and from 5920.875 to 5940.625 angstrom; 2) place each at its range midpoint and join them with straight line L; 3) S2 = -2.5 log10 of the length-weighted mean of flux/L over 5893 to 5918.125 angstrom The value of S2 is 0.07 mag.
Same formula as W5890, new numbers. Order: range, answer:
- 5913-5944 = 14.46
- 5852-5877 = 14.5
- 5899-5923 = 14.06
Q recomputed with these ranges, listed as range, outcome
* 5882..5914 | 13.5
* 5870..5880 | 15.4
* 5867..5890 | 14.5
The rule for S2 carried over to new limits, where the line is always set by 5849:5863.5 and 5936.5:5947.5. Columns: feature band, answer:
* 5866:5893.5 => 0.07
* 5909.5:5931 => 0.01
